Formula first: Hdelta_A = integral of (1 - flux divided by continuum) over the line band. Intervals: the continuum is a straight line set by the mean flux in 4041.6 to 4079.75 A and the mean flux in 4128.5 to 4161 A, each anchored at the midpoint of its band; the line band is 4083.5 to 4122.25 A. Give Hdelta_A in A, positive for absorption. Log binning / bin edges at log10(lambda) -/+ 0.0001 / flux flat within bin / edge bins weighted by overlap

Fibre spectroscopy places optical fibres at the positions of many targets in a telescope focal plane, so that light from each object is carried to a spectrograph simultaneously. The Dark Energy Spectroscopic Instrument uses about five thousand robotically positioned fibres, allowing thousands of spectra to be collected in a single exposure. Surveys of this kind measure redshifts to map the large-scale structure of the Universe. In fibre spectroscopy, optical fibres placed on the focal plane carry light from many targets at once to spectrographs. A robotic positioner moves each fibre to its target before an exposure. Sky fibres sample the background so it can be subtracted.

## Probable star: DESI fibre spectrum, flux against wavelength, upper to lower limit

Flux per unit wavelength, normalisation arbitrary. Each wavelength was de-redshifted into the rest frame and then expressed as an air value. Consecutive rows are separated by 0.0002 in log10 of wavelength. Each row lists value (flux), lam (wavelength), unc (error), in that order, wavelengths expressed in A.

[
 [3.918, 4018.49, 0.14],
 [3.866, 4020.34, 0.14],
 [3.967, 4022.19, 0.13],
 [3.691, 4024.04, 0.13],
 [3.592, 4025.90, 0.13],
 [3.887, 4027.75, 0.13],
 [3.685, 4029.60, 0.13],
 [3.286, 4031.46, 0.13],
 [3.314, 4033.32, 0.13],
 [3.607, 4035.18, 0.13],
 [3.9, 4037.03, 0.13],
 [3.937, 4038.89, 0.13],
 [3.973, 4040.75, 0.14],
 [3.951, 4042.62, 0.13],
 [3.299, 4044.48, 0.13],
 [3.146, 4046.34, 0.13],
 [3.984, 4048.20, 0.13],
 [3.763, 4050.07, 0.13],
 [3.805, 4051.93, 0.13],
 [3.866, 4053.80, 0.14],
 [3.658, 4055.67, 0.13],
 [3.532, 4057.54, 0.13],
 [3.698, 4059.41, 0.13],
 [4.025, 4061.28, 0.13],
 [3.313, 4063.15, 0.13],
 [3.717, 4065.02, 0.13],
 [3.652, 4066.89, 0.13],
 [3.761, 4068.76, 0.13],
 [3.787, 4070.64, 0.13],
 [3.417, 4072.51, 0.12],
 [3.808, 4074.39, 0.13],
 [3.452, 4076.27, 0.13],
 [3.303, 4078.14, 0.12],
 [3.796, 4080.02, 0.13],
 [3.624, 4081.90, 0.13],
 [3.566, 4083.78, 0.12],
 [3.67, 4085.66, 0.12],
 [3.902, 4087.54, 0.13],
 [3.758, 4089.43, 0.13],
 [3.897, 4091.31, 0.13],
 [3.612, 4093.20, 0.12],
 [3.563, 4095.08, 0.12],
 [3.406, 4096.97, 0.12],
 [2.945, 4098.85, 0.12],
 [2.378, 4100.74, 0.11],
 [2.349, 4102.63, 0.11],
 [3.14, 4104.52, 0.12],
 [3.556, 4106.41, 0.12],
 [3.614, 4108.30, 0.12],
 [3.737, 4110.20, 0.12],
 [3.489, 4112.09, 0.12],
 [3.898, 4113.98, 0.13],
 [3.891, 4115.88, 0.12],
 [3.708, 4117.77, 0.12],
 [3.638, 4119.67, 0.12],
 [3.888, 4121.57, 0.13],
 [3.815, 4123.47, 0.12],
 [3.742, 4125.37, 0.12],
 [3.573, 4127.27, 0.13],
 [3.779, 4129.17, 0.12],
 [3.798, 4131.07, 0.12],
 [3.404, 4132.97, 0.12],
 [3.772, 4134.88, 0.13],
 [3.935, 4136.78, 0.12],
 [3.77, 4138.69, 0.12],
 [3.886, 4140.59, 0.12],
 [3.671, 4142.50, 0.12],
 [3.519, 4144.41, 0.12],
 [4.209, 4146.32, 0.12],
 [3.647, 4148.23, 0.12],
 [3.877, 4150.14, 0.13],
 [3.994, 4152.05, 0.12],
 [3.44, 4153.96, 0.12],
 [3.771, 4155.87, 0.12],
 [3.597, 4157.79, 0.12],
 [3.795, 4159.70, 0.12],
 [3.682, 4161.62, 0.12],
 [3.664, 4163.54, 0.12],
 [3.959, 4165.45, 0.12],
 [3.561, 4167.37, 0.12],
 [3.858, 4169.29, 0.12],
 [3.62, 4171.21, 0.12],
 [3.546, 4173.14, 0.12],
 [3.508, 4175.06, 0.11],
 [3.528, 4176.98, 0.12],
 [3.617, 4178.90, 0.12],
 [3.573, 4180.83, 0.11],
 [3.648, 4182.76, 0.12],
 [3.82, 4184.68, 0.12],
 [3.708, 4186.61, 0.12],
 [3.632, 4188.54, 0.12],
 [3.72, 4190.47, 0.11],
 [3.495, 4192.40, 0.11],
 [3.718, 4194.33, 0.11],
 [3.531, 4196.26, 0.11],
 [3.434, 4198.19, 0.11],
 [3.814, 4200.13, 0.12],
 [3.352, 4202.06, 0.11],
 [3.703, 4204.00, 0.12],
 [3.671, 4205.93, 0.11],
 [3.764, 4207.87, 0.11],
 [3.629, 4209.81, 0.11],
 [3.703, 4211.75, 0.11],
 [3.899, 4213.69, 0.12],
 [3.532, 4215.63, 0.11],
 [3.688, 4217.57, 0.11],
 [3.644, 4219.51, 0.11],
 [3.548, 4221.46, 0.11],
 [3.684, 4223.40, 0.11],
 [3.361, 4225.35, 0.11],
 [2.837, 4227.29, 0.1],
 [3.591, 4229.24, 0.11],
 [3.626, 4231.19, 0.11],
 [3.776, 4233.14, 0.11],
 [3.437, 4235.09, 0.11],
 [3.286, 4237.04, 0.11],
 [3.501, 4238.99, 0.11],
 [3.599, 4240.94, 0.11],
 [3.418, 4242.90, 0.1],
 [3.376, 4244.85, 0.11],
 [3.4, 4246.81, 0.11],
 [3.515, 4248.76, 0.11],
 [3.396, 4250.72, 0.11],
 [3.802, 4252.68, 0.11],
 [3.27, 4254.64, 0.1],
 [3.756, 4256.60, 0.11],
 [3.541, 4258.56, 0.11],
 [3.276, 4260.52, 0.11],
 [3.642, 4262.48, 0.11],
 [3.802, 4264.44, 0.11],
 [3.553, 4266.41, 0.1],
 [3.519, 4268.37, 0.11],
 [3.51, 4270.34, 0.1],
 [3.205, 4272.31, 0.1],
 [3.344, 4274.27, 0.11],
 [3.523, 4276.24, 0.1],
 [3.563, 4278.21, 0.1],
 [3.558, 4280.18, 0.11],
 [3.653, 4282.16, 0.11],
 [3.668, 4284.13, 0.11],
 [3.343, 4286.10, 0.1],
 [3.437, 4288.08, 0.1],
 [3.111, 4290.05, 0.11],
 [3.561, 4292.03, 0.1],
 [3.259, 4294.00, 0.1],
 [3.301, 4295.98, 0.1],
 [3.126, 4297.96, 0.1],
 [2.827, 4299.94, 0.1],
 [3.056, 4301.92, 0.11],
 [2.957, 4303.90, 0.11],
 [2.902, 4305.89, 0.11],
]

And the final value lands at 2.11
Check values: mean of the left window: 3.65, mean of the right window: 3.76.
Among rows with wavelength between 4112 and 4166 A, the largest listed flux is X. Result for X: 4.209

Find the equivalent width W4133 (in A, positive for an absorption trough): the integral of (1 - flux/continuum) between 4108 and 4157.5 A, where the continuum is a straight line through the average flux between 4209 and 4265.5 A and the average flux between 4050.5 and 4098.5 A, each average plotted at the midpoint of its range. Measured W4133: -1.9 A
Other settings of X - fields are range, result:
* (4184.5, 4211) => 3.82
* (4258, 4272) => 3.802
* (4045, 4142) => 4.025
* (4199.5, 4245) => 3.899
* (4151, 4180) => 3.994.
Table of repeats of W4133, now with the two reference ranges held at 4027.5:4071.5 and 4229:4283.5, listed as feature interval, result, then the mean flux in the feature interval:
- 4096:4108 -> 2.12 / 3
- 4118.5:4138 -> -0.61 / 3.73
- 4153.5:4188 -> -0.75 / 3.66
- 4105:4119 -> -0.17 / 3.68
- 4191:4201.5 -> -0.09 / 3.6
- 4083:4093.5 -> -0.26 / 3.74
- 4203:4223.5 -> -0.73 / 3.68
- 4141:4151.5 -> -0.56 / 3.8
